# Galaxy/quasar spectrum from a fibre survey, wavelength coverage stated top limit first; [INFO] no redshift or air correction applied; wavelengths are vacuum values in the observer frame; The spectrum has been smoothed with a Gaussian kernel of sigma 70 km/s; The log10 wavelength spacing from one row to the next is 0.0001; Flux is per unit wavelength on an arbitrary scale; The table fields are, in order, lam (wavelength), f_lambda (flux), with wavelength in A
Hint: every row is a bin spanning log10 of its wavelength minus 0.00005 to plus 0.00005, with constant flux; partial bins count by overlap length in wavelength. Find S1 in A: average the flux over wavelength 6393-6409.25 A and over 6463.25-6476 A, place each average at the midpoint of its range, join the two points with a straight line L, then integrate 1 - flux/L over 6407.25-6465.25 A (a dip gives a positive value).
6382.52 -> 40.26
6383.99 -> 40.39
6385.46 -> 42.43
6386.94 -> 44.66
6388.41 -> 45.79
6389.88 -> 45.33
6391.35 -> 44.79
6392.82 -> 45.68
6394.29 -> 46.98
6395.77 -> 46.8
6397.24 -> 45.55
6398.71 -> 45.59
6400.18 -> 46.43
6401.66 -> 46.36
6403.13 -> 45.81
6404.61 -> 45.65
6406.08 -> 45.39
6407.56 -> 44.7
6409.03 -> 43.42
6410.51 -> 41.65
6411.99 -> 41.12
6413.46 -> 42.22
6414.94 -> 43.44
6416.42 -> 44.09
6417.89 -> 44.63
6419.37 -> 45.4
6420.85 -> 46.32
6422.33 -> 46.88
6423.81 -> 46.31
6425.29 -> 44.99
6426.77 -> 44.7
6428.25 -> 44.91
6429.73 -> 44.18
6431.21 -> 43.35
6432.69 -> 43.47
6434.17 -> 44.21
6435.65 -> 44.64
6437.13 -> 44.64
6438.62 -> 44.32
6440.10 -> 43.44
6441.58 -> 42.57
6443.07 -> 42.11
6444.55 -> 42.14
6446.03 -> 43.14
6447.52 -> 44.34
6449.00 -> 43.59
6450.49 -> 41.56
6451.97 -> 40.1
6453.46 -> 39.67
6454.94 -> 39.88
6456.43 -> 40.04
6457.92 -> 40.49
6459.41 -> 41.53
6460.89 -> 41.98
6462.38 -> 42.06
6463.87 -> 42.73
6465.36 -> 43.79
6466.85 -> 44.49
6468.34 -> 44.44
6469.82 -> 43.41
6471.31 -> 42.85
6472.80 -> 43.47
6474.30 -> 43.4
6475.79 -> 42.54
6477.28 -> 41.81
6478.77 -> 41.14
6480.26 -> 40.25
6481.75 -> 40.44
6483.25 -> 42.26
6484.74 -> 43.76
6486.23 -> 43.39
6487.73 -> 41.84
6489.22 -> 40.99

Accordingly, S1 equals 1.84 A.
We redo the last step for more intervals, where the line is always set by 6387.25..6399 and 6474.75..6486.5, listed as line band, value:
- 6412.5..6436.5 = -0.1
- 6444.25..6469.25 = 0.5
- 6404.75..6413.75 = 0.4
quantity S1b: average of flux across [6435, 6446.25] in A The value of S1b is 43.4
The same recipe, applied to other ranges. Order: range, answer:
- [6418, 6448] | 44.3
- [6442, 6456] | 41.8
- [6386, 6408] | 45.7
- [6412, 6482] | 43.1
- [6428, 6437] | 44.2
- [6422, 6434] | 44.8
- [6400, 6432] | 44.6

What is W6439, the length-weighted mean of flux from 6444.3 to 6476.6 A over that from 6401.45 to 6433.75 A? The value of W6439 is 1.0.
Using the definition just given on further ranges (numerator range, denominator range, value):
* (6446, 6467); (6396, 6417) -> 0.94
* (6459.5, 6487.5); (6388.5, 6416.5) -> 0.95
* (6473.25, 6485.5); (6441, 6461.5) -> 1.01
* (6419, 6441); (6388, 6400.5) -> 0.98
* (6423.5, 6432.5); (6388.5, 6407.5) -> 0.97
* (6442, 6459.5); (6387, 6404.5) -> 0.91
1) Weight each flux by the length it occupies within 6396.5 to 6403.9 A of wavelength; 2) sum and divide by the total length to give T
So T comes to 46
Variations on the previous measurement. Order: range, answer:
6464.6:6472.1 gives 43.8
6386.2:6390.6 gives 45.2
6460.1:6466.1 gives 42.6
